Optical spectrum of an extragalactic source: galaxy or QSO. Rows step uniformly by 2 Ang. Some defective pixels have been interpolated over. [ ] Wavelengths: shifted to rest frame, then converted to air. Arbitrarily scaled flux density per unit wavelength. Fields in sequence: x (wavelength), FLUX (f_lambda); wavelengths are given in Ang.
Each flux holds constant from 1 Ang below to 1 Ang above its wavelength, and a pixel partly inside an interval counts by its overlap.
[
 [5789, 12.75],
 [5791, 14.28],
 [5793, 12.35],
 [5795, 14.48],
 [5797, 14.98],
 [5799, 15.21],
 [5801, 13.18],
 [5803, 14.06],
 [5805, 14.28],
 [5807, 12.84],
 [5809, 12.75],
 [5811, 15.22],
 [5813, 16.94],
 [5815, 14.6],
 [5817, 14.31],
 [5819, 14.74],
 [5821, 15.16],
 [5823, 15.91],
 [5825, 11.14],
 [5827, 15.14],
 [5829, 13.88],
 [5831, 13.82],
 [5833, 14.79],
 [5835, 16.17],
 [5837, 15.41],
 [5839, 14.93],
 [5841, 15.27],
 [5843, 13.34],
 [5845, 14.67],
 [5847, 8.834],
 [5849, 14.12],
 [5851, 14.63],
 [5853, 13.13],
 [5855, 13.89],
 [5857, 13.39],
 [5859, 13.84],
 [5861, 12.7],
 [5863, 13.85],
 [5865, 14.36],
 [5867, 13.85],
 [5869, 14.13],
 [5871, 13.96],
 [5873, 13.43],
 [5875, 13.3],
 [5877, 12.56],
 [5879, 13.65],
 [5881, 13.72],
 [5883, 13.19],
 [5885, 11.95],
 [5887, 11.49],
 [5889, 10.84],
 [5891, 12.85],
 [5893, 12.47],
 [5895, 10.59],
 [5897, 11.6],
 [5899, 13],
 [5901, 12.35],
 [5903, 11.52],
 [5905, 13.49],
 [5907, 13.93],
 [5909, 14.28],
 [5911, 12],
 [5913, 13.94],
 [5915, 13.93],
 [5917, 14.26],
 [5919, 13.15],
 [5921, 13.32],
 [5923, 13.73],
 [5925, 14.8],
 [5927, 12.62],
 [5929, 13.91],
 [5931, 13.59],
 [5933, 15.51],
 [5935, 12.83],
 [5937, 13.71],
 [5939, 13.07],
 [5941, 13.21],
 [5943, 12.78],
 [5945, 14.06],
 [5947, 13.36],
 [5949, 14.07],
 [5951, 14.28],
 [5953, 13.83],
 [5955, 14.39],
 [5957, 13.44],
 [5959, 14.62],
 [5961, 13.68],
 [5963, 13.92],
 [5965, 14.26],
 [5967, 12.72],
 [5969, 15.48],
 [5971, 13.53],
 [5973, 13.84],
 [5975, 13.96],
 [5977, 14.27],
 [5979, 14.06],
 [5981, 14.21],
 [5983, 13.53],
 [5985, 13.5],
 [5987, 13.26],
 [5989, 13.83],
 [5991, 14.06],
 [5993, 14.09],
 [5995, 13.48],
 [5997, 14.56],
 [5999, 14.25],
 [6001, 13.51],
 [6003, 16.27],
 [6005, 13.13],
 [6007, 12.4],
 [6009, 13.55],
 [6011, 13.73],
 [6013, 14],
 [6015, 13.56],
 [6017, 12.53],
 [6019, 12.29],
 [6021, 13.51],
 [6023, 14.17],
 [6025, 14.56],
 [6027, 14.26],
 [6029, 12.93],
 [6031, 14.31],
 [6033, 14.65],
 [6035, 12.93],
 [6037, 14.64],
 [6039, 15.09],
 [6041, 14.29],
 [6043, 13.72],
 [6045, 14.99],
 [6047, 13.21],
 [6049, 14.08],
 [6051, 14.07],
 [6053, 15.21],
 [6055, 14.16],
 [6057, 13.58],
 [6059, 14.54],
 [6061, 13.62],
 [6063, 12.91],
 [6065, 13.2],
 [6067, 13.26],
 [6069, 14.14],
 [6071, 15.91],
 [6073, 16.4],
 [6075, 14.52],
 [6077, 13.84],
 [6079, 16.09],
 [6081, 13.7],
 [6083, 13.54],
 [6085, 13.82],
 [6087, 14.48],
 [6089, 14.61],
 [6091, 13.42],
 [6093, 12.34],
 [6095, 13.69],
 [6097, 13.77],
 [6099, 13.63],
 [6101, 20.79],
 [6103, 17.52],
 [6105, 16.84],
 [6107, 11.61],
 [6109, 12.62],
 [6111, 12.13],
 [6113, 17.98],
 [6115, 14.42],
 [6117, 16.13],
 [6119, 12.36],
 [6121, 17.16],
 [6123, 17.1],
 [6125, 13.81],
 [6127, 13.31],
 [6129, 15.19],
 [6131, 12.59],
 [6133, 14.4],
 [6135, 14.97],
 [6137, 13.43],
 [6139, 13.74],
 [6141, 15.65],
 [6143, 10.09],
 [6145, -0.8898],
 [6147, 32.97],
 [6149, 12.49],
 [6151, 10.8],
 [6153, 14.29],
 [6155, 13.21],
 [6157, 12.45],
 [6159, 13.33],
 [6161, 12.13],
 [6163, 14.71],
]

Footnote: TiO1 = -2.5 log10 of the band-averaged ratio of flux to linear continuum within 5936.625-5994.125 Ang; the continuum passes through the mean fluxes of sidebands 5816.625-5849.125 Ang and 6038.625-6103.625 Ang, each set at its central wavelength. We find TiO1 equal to 0.04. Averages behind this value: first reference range 14.2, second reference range 14.4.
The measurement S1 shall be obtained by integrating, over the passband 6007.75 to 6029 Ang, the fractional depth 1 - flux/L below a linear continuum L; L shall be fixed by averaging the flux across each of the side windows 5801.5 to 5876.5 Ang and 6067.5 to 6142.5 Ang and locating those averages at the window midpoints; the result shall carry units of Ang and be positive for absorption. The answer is 1.3 Ang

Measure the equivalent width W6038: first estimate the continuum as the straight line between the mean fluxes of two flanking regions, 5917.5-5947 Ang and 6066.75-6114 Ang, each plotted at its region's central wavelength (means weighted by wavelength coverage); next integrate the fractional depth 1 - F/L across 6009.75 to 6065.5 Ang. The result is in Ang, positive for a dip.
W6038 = 1.6 Ang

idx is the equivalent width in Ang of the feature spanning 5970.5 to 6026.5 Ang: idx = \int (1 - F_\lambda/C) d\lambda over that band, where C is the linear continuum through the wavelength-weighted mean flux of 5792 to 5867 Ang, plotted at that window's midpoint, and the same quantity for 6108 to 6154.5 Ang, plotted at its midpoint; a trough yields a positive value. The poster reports 1.5 Ang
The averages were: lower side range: 14.1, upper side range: 14.2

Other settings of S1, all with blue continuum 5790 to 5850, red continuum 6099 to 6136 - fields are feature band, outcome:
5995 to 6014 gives 1.0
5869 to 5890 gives 2.2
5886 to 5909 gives 3.4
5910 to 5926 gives 0.9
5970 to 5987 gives 1.0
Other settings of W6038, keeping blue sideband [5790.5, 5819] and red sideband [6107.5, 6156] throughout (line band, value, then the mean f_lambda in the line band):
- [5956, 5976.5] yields 0.4 Ang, 14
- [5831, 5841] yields -0.6 Ang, 15.2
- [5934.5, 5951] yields 0.9 Ang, 13.5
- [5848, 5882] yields 1.3 Ang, 13.7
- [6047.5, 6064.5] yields 0.2 Ang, 14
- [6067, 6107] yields -1.7 Ang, 14.8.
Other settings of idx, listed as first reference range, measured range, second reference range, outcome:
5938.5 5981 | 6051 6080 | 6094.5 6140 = 0.19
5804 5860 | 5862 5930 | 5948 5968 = 4.51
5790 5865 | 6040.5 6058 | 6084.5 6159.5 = 0.12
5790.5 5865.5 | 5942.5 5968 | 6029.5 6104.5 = 0.80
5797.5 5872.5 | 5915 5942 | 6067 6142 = 1.16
